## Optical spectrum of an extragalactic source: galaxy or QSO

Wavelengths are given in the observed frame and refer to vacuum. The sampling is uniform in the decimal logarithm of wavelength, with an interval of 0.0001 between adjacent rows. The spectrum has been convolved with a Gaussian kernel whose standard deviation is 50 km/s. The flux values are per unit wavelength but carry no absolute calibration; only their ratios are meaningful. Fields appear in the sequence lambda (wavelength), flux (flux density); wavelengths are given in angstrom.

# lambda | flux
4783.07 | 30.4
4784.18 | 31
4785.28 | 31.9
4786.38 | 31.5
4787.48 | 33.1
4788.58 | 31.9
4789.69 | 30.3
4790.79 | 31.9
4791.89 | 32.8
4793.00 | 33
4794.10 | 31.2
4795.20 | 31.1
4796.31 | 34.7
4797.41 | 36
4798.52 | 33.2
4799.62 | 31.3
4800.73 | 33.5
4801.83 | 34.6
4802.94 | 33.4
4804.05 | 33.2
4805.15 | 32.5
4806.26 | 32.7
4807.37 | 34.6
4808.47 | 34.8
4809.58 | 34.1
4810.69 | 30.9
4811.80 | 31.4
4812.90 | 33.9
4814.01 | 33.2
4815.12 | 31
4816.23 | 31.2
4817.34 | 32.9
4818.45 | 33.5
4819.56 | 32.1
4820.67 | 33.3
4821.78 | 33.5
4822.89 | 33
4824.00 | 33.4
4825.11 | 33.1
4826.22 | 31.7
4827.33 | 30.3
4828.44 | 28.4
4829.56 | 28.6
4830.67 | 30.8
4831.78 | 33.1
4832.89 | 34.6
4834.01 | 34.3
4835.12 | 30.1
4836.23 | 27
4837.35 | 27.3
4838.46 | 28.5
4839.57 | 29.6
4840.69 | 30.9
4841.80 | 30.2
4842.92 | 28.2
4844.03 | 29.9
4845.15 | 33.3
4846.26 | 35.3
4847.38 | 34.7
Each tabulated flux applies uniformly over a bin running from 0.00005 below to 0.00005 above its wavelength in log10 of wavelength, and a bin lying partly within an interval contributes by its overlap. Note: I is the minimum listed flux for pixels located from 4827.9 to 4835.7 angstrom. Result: 28.4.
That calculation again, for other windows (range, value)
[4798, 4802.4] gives 31.3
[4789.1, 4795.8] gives 30.3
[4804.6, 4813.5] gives 30.9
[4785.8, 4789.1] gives 31.5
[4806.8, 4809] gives 34.6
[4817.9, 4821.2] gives 32.1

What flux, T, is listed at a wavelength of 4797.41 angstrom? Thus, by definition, 36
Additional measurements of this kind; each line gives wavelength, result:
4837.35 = 27.3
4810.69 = 30.9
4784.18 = 31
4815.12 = 31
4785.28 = 31.9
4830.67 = 30.8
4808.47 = 34.8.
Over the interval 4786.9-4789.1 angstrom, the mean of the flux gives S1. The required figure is 32.6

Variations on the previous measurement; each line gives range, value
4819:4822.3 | 33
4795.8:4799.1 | 34.6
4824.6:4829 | 30.9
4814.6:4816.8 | 31.1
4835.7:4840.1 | 28.1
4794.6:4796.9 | 33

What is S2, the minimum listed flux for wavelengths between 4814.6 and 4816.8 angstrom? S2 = 31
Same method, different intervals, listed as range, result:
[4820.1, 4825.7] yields 33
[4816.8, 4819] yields 32.9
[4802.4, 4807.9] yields 32.5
